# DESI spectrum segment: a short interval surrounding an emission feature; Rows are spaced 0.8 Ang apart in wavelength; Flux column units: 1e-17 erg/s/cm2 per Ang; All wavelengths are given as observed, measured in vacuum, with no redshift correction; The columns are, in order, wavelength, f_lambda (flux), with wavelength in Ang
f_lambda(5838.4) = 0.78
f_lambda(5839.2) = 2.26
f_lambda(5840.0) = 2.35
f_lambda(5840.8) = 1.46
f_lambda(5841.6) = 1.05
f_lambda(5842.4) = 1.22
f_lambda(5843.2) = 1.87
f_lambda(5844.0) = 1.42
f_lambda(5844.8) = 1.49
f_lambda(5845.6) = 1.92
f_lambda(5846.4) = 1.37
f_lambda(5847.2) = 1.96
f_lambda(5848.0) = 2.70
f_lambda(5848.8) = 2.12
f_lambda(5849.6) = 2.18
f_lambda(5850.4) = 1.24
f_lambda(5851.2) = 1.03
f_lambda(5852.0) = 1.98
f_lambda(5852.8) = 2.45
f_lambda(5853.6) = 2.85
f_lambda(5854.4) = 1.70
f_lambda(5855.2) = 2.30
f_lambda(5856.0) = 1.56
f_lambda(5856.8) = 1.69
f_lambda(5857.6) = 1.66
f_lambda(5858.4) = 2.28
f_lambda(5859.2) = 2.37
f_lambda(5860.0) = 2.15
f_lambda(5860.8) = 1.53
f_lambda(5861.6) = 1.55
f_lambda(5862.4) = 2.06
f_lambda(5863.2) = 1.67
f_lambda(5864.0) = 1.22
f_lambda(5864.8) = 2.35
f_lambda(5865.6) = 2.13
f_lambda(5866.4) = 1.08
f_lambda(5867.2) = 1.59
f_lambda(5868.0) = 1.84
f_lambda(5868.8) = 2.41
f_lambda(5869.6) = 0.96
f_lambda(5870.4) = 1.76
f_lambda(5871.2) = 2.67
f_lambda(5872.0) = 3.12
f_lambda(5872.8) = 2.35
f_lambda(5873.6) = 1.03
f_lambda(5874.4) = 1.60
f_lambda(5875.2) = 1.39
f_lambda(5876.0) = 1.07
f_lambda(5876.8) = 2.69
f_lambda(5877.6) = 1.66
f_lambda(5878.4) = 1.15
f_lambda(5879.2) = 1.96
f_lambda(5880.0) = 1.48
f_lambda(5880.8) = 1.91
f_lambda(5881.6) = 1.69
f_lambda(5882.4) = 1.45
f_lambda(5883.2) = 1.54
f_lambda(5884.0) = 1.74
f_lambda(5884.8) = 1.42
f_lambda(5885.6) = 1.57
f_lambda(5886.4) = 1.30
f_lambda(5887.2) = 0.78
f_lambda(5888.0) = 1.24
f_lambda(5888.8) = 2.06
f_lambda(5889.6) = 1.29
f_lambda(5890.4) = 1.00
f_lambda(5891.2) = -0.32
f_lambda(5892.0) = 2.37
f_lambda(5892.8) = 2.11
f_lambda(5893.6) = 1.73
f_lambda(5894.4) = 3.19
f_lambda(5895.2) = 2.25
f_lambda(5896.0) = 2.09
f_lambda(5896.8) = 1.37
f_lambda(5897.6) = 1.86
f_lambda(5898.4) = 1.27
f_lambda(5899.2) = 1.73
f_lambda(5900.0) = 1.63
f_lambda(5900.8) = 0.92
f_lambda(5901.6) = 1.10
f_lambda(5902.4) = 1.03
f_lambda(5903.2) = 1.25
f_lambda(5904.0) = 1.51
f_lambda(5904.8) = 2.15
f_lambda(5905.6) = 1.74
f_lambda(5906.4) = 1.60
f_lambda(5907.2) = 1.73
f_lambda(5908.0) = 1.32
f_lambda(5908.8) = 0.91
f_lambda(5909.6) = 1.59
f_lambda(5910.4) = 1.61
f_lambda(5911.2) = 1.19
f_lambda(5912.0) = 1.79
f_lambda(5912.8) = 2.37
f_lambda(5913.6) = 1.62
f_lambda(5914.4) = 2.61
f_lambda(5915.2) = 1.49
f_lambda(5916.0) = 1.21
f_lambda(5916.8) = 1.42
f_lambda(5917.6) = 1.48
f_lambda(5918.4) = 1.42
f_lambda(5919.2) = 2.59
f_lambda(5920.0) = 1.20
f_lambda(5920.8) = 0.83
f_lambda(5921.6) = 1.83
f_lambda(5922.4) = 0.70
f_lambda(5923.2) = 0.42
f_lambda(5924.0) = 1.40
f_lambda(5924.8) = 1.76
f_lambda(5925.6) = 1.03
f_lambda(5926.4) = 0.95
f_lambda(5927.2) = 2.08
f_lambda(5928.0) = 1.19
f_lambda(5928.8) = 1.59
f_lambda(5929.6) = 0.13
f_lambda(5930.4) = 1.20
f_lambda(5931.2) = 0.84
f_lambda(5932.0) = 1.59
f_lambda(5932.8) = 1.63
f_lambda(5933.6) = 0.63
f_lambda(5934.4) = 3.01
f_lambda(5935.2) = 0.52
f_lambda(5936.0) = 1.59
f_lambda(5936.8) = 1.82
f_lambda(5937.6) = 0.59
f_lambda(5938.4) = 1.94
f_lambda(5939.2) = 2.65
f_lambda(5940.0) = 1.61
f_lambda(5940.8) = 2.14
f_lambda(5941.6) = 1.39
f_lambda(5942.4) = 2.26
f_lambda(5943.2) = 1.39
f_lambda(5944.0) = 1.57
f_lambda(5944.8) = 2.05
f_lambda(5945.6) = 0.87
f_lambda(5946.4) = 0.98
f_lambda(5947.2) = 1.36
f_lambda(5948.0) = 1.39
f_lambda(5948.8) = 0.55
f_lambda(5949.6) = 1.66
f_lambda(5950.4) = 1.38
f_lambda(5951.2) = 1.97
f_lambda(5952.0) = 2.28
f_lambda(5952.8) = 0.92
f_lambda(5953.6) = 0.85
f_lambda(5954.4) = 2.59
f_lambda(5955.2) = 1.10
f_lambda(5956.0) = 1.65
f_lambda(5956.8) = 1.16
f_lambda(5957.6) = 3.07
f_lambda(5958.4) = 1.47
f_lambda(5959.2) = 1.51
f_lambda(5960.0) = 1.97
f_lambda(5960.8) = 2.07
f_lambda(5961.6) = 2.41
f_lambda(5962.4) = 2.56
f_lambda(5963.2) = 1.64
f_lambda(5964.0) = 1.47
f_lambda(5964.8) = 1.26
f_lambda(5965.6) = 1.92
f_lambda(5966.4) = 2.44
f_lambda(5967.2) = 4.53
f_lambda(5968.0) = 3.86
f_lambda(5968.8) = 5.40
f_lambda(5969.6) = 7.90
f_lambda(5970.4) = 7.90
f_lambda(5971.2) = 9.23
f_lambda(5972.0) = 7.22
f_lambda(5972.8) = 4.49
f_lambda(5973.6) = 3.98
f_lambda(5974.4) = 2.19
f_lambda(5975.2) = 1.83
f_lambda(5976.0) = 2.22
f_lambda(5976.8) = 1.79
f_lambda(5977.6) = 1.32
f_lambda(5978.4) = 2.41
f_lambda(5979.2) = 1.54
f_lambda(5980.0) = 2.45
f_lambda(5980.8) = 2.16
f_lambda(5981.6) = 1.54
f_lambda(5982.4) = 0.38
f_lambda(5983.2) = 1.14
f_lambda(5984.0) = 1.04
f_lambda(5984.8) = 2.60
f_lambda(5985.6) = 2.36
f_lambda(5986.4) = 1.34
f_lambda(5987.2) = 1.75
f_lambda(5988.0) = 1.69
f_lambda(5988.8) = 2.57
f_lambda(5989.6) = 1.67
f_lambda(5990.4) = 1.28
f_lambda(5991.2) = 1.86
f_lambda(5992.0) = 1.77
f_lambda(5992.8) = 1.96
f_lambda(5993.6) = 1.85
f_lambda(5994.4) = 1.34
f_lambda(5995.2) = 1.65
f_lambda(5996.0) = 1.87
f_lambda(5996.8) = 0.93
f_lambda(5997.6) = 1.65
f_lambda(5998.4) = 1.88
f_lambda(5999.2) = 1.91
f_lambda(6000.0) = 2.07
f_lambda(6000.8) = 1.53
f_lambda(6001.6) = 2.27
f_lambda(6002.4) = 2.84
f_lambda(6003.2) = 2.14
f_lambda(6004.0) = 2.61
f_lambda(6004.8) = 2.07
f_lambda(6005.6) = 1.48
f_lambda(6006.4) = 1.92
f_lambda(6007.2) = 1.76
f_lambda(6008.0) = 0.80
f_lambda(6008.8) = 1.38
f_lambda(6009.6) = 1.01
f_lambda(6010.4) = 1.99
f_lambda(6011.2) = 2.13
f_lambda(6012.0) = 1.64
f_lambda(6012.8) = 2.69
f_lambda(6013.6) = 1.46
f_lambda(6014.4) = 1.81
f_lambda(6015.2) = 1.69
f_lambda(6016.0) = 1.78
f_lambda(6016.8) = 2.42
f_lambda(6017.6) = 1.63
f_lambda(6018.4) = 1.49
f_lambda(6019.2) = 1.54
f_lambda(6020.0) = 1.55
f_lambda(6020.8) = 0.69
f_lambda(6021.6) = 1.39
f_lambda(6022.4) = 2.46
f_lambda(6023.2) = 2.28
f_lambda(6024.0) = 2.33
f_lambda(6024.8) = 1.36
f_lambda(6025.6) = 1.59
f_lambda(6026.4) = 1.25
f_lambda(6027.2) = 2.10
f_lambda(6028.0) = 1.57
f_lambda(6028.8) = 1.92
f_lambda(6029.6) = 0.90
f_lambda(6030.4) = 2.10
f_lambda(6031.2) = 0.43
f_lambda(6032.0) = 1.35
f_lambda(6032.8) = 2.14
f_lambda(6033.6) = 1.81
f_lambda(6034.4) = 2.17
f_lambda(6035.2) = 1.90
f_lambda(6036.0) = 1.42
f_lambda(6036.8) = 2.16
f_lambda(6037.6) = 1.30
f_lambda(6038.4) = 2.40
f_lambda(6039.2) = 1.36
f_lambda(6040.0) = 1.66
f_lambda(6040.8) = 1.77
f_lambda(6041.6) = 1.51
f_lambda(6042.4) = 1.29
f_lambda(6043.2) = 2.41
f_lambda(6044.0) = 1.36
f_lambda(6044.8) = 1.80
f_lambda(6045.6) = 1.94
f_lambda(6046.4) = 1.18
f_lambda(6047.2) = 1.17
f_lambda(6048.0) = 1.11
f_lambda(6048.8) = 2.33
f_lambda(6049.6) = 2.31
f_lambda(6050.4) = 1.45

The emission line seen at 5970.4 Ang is H-gamma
